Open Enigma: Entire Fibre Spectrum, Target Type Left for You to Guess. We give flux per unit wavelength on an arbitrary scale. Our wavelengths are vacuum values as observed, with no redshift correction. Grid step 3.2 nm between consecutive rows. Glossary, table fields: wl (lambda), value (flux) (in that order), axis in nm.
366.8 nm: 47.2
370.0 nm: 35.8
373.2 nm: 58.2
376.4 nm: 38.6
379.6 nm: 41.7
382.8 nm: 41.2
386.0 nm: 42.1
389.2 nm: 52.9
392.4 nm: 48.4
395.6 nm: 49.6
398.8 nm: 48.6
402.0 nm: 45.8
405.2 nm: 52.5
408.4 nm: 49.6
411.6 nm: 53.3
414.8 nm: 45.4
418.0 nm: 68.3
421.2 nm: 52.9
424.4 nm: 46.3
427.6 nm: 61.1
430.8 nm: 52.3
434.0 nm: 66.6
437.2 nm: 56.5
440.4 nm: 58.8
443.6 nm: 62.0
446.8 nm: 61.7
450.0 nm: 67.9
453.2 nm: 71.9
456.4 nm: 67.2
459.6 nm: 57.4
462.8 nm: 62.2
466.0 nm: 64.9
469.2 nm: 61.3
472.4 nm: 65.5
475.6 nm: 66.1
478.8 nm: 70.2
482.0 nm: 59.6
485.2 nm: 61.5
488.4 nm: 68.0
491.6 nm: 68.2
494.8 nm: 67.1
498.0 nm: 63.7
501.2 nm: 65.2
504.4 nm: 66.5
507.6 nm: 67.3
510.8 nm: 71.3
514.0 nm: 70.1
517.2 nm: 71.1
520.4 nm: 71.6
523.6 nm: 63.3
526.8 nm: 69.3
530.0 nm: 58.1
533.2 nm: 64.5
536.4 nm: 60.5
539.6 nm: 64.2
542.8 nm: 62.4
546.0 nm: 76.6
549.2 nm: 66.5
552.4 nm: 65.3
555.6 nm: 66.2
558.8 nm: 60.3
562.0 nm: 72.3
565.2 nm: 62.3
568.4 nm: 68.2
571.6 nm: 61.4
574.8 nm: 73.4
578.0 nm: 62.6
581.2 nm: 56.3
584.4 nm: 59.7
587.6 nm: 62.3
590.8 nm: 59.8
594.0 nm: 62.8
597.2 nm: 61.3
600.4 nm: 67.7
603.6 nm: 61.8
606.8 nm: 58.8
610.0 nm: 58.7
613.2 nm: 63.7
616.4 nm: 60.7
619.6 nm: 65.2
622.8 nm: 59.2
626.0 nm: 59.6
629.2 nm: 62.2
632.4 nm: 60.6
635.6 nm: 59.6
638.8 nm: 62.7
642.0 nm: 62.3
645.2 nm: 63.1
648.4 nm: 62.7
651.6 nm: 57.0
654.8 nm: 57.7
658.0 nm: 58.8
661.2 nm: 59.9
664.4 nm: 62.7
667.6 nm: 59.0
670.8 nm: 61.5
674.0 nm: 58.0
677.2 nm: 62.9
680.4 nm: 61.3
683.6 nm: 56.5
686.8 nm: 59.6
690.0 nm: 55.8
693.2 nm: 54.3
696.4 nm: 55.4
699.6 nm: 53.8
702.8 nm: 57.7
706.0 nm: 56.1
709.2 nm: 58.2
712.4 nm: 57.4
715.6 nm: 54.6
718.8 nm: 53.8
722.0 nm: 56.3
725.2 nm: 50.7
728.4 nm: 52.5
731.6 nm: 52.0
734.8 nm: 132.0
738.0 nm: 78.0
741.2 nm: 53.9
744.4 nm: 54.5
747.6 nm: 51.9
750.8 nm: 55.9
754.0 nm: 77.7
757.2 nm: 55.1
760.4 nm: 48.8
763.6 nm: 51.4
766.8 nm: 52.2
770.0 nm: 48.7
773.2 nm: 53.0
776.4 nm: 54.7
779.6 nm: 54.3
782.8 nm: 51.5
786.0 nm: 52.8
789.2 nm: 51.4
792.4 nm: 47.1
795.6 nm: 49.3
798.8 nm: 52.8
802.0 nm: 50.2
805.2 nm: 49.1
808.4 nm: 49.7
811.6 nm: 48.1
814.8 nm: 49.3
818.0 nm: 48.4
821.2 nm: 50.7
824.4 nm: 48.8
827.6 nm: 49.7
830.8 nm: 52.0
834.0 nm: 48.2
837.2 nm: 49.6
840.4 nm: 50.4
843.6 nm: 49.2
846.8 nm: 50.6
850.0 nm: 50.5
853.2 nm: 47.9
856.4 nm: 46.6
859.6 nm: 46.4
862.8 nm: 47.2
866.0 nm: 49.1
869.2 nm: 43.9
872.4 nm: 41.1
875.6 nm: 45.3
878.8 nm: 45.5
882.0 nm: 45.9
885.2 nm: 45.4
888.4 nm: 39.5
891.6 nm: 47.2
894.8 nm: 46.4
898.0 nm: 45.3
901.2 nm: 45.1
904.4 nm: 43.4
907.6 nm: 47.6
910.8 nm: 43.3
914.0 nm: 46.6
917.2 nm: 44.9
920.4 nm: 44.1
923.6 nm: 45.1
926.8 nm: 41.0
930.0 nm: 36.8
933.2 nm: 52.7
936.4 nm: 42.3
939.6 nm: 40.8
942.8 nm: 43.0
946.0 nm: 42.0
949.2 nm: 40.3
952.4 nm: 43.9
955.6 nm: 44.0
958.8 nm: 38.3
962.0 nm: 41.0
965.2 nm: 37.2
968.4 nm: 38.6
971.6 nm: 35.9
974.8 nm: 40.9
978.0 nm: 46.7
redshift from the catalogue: 0.12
